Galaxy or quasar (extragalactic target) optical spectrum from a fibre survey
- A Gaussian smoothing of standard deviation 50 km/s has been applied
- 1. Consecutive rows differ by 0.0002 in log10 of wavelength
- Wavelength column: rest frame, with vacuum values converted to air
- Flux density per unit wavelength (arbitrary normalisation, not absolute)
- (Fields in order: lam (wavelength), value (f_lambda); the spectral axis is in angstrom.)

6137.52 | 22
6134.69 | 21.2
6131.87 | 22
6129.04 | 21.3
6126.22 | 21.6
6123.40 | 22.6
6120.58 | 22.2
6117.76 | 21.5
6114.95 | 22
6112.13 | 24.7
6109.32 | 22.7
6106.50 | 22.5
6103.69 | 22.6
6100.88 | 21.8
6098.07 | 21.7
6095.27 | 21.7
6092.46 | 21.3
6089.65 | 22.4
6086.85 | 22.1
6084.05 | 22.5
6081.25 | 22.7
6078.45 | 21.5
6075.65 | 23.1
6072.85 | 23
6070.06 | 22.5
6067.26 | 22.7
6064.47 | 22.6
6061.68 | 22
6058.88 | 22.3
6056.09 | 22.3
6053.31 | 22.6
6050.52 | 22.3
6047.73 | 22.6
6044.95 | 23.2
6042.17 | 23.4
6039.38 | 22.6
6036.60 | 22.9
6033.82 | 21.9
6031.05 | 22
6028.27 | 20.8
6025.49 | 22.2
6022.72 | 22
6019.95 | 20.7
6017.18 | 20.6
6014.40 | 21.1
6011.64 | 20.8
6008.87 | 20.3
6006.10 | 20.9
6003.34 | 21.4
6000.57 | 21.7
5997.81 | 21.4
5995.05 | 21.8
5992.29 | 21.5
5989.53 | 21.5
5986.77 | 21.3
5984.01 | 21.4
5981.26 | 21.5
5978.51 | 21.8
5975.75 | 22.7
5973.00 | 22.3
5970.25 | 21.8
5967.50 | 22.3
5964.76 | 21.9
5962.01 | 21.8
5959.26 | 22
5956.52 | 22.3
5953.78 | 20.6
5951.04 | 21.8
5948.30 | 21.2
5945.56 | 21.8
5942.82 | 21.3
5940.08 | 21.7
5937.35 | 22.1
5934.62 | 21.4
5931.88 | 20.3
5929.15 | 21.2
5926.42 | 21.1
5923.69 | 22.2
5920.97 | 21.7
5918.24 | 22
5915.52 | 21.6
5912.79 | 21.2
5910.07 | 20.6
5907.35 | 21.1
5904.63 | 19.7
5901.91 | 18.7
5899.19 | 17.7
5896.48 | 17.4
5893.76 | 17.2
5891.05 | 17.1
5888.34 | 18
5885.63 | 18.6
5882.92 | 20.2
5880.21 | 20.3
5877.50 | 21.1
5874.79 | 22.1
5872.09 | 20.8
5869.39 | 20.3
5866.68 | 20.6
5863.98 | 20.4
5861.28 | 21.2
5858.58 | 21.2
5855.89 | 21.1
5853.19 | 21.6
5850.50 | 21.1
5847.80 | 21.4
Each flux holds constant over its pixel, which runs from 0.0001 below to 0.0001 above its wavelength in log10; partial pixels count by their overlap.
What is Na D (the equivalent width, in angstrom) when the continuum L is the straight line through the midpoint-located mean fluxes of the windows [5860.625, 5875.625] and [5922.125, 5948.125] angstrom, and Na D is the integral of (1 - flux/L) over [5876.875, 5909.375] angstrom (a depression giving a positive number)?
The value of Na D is 3.33 angstrom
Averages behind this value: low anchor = 20.8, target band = 18.9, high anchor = 21.4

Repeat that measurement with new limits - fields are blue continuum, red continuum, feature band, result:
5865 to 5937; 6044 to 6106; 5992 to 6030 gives 0.6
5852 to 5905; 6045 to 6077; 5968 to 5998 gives -0.5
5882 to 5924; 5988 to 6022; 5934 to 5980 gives -3.1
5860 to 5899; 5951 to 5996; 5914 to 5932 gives -0.8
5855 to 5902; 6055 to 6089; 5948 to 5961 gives -0.5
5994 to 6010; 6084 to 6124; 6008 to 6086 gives -1.5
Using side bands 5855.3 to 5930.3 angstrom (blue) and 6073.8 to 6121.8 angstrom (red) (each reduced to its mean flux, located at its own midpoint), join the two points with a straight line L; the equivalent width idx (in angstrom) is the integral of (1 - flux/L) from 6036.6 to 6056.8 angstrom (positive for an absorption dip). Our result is -0.9 angstrom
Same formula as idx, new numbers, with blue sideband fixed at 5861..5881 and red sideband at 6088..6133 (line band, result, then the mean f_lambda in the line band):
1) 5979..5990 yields 0.0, 21.5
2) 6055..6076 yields -0.6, 22.5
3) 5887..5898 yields 1.9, 17.4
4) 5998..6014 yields 0.4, 21.1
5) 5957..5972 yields -0.4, 22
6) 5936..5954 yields -0.3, 21.6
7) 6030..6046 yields -0.7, 22.7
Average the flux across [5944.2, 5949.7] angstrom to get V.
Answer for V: 21.5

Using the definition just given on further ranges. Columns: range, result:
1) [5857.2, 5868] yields 20.9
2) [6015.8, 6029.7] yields 21.3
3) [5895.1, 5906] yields 18.4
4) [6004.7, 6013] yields 20.7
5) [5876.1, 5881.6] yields 20.7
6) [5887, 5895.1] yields 17.4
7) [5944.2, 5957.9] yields 21.5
